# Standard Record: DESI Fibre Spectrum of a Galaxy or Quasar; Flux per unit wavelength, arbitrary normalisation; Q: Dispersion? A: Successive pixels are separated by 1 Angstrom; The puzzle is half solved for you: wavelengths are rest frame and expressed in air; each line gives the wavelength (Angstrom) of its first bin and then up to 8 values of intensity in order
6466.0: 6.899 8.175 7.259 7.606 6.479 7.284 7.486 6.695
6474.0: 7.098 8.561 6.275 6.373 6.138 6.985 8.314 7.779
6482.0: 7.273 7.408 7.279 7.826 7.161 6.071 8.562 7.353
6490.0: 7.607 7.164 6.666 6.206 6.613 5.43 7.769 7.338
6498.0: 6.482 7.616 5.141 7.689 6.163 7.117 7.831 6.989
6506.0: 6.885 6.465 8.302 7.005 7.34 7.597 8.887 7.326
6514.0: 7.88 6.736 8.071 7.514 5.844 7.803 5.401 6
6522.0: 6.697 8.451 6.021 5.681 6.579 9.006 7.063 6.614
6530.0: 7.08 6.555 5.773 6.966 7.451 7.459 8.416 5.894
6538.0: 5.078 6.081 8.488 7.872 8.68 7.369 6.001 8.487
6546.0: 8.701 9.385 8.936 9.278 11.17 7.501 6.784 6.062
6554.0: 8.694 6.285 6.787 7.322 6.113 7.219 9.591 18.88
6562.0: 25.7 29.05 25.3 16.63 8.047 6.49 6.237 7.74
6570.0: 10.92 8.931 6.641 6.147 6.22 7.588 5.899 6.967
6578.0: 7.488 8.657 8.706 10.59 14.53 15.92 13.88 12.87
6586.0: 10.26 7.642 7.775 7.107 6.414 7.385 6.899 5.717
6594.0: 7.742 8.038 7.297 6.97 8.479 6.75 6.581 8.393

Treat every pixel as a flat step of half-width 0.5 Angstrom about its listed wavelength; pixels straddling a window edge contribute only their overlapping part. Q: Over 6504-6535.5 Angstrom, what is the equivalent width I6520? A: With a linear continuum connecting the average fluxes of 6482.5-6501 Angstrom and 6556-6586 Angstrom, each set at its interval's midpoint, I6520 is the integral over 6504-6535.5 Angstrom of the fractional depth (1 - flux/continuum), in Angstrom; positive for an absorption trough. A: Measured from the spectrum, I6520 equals 5.0 Angstrom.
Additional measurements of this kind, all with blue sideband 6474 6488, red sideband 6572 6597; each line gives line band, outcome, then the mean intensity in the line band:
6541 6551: -0.6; 8.57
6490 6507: 1.4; 6.83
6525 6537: 1.3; 7.06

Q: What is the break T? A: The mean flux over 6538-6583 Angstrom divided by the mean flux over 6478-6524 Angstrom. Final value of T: 1.36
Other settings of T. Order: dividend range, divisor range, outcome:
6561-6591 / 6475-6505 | 1.56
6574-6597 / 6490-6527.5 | 1.25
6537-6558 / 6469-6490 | 1.06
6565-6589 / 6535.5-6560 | 1.19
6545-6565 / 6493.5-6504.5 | 1.69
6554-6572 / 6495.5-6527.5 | 1.68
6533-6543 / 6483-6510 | 1.03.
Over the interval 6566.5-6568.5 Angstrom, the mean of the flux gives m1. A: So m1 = 6.36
